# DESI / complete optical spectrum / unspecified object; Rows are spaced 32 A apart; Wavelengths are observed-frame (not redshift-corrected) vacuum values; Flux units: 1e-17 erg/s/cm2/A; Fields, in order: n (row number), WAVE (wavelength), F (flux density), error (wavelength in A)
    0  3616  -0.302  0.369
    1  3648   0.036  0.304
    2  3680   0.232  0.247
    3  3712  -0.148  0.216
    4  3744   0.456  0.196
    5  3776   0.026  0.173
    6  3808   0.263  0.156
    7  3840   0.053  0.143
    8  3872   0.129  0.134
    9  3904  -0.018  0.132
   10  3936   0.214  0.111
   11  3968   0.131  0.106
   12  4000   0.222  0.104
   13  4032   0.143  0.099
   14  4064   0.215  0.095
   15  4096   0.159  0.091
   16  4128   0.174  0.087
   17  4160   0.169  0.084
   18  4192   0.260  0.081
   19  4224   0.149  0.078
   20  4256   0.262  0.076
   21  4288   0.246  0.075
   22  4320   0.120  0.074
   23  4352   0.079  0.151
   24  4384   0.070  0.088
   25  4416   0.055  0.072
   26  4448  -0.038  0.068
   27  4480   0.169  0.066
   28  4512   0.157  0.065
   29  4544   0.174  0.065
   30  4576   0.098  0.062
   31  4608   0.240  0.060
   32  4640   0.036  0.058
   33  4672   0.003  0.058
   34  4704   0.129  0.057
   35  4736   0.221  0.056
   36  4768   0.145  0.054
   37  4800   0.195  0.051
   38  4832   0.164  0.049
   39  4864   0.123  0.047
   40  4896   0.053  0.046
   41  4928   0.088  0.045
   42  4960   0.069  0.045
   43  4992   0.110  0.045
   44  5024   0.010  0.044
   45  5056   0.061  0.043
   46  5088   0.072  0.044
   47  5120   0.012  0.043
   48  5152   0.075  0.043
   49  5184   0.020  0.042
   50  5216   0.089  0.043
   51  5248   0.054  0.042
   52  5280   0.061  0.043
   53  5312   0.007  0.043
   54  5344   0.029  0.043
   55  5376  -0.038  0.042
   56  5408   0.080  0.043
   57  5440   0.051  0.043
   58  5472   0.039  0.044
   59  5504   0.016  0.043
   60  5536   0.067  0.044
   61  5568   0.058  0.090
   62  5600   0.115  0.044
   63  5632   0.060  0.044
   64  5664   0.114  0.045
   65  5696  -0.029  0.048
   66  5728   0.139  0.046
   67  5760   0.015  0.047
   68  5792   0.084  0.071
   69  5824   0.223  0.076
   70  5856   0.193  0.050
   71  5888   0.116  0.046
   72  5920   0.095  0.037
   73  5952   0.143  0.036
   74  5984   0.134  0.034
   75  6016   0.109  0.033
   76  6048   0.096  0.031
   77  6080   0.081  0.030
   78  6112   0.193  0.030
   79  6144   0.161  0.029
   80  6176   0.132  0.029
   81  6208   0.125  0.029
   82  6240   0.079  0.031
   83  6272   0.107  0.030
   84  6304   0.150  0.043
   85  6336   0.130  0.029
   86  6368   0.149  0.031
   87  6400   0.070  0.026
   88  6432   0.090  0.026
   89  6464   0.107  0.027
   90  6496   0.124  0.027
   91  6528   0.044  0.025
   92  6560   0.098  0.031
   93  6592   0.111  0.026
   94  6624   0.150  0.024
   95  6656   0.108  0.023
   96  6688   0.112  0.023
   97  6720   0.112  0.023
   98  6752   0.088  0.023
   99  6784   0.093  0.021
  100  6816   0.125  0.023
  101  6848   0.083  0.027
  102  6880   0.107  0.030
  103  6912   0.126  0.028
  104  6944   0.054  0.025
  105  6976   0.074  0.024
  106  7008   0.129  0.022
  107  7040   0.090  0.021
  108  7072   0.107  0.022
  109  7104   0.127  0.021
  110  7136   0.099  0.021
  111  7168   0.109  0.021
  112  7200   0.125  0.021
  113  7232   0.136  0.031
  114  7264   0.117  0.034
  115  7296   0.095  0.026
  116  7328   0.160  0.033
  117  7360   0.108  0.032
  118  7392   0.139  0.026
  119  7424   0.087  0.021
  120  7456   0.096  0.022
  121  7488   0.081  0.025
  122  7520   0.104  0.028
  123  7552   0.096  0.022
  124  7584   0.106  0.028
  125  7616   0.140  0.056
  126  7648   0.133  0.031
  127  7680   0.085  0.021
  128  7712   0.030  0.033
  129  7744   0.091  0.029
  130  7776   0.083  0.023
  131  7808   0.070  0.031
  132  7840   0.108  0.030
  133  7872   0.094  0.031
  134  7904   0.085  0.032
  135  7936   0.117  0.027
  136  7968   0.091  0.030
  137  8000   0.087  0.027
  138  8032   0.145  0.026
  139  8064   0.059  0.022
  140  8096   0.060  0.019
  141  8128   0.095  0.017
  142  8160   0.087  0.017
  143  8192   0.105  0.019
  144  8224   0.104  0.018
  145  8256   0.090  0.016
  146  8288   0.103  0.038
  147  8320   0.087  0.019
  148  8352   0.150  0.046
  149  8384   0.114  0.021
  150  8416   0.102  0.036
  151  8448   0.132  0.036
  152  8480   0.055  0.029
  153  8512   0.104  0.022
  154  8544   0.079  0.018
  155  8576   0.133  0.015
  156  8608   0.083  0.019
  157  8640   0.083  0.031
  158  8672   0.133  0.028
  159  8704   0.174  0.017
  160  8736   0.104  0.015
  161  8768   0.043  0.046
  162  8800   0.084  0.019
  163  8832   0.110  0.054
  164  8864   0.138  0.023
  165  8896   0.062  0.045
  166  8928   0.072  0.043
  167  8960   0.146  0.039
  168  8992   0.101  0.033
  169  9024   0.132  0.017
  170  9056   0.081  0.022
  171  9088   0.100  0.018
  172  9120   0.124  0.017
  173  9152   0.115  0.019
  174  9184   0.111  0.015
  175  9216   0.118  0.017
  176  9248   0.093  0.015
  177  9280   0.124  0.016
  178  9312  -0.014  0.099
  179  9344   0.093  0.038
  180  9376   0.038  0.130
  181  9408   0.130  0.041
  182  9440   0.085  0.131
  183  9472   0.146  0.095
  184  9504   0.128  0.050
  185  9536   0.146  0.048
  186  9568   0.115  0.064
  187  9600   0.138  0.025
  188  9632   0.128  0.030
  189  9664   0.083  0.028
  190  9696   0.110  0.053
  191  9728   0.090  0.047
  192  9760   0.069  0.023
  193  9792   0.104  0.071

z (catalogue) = 1.33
